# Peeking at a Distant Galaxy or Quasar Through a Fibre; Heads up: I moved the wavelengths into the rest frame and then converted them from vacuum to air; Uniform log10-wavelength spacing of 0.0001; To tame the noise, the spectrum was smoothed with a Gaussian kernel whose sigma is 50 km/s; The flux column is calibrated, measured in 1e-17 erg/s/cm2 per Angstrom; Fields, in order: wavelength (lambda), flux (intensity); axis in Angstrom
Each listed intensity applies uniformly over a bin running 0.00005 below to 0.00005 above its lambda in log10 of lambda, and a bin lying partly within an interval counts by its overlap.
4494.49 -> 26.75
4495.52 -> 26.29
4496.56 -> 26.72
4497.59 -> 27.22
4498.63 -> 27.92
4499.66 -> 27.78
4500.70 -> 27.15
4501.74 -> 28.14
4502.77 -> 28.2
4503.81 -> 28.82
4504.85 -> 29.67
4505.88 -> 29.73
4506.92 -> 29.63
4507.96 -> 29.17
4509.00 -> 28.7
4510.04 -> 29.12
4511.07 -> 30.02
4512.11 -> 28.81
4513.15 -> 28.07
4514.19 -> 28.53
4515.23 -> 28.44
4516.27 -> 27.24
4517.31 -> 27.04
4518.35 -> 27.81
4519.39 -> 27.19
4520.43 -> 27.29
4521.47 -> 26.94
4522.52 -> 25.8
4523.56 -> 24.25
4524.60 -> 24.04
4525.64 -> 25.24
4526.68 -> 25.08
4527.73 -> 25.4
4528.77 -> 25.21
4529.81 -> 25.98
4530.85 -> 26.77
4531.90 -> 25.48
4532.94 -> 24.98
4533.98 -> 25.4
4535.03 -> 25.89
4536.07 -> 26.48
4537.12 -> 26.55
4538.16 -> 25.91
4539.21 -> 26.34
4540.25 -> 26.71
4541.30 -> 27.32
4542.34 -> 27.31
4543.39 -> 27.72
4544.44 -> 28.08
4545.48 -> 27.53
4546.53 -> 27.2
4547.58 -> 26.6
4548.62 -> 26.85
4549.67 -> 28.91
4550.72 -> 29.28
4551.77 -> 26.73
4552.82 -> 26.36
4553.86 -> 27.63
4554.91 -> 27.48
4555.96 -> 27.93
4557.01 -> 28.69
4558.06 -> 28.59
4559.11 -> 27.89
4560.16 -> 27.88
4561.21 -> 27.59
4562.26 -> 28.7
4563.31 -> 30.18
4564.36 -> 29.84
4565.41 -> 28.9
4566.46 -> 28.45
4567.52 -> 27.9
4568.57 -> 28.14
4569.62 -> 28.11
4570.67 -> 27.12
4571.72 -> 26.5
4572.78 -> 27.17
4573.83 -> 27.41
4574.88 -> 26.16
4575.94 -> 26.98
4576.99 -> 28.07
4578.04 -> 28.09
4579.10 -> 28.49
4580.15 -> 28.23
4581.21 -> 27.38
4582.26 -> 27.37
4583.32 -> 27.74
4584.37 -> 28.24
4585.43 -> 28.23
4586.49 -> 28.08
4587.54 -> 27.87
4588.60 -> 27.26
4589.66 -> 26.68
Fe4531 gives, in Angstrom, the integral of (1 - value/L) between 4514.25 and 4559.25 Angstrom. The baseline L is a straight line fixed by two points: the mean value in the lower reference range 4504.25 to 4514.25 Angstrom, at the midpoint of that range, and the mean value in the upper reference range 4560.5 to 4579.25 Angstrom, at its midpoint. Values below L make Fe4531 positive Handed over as 2.9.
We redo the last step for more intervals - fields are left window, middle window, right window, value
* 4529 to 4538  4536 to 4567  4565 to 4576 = -1.2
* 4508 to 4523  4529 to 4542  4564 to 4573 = 0.9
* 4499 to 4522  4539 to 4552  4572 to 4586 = 0.2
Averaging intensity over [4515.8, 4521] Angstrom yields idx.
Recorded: 27.3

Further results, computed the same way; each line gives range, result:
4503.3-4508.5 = 29.4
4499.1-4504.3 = 28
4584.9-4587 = 28.1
